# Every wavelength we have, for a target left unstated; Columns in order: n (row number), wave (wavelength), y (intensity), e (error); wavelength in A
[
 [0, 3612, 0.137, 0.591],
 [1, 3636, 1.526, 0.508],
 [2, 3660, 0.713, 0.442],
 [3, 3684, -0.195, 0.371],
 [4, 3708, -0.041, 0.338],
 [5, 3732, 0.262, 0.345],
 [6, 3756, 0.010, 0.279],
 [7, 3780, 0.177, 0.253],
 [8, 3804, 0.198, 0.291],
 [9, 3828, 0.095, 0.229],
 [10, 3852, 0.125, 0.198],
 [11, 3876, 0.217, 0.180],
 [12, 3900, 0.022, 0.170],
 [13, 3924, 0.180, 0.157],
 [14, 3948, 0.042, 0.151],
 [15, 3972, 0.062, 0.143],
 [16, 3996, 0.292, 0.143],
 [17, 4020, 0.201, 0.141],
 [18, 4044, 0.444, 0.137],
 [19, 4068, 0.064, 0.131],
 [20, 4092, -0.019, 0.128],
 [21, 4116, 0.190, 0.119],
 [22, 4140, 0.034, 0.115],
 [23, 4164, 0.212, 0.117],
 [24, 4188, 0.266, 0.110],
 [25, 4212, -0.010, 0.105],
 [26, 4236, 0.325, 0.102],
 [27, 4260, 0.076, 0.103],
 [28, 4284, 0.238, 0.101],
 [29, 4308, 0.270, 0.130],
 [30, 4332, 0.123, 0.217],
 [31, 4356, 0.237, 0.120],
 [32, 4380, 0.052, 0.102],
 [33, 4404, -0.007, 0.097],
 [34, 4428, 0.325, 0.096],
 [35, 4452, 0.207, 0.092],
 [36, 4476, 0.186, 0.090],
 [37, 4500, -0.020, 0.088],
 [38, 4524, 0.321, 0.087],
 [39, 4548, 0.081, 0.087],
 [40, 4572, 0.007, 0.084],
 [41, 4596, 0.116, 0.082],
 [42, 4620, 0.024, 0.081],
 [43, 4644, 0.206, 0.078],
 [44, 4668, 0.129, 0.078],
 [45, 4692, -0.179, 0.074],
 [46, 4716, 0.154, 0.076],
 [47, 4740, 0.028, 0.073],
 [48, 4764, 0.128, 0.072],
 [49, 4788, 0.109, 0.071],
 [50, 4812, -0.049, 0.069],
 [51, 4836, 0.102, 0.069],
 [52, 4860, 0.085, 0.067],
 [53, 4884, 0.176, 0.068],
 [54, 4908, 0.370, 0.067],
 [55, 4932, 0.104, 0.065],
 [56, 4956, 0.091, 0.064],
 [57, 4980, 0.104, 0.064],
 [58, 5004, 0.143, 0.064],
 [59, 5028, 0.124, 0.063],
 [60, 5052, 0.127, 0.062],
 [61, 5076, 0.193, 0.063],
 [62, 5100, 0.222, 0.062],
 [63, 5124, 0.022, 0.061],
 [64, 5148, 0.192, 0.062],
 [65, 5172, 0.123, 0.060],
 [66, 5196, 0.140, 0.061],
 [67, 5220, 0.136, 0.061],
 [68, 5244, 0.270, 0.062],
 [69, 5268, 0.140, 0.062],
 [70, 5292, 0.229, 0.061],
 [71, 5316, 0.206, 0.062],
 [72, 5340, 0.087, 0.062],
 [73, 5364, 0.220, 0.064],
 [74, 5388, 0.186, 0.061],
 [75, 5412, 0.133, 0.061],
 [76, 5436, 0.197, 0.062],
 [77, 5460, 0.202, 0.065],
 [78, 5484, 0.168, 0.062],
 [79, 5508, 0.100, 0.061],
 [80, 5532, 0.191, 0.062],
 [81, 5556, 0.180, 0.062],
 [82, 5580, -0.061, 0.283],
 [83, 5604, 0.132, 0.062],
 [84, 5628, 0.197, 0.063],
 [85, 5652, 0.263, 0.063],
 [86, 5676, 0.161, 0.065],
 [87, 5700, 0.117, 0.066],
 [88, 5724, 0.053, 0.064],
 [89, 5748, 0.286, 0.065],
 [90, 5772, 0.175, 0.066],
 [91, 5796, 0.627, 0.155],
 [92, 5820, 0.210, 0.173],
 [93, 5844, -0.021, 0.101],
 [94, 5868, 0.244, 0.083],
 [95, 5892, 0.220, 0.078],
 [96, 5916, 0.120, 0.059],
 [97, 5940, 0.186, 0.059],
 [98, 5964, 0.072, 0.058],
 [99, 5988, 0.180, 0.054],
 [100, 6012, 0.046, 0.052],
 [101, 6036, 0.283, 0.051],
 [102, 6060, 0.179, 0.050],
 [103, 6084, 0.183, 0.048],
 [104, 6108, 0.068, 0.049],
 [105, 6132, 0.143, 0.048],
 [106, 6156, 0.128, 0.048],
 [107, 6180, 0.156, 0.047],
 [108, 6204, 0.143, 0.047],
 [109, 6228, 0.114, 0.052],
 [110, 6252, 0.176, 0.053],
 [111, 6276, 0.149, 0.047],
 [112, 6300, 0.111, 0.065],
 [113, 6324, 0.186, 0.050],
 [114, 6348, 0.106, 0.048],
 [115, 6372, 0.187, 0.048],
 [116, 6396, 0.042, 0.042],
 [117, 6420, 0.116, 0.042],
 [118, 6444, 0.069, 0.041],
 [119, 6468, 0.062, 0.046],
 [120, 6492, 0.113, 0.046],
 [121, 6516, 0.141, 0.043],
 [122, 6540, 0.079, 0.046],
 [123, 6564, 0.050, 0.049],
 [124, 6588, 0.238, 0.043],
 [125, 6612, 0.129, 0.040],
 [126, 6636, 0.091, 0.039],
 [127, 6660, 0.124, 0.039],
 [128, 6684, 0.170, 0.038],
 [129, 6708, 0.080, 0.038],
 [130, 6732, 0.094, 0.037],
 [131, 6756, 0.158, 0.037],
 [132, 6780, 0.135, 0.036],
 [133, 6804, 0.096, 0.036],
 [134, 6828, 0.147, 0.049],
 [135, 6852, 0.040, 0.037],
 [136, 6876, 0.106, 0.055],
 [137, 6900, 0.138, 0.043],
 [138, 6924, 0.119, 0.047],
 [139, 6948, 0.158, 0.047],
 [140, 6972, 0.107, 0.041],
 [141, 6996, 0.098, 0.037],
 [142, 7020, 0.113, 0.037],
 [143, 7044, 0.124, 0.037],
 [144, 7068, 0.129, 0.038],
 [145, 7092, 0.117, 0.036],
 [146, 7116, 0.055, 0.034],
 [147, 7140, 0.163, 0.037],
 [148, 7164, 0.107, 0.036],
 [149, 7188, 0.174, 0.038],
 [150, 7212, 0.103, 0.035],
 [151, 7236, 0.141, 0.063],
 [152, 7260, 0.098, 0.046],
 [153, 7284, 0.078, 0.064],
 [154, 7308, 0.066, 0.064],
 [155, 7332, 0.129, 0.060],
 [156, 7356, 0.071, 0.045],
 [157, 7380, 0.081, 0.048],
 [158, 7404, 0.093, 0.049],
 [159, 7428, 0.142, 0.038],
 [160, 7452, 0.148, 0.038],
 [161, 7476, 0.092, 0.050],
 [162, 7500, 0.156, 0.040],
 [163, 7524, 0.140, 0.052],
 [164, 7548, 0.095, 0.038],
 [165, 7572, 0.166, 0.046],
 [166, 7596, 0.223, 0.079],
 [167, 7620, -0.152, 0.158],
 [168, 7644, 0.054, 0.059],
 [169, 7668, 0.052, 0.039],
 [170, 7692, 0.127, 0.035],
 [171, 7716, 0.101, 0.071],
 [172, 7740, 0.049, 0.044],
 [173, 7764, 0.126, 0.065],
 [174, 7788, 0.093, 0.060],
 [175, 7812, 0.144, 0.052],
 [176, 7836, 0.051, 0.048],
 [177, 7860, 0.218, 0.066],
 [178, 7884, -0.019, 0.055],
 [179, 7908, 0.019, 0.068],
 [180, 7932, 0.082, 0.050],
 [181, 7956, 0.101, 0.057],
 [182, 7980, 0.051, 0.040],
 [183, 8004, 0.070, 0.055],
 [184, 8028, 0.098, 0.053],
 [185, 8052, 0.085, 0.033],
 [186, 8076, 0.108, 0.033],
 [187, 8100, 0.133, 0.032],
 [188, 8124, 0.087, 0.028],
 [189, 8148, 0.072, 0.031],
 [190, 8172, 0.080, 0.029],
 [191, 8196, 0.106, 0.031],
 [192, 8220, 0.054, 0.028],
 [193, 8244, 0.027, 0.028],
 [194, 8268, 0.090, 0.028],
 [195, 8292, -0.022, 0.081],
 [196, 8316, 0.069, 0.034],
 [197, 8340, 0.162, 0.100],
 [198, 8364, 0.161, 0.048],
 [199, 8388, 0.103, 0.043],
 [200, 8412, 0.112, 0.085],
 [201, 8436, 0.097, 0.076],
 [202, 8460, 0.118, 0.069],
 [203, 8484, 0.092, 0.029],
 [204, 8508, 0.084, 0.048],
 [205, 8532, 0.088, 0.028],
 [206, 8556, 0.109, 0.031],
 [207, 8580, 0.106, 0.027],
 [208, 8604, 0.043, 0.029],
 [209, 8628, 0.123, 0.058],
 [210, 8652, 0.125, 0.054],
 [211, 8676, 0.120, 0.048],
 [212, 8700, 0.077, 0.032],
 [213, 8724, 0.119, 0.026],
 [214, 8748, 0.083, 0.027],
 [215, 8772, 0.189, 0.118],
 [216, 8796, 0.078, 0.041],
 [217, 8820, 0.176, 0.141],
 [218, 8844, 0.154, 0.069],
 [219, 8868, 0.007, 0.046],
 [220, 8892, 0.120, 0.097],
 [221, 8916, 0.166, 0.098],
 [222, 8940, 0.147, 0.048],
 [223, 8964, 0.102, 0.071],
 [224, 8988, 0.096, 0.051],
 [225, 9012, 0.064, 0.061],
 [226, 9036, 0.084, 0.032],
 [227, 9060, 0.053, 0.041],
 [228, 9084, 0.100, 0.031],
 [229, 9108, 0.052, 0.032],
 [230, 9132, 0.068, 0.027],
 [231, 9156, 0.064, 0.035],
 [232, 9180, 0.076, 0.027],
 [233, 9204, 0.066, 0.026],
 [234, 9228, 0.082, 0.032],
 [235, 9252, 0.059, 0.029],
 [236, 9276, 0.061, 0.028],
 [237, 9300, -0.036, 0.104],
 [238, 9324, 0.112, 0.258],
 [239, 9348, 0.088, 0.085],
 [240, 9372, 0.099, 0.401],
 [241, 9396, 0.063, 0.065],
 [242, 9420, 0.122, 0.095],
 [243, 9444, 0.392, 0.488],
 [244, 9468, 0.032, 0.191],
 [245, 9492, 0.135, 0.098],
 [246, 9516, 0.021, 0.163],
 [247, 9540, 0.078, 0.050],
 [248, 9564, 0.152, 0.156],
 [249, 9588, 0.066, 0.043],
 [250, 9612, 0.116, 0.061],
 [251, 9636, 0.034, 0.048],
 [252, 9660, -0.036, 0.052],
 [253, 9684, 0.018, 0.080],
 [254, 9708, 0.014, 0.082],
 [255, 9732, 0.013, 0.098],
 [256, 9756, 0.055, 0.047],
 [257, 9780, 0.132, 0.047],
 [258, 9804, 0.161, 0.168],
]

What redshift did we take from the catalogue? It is 0.31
